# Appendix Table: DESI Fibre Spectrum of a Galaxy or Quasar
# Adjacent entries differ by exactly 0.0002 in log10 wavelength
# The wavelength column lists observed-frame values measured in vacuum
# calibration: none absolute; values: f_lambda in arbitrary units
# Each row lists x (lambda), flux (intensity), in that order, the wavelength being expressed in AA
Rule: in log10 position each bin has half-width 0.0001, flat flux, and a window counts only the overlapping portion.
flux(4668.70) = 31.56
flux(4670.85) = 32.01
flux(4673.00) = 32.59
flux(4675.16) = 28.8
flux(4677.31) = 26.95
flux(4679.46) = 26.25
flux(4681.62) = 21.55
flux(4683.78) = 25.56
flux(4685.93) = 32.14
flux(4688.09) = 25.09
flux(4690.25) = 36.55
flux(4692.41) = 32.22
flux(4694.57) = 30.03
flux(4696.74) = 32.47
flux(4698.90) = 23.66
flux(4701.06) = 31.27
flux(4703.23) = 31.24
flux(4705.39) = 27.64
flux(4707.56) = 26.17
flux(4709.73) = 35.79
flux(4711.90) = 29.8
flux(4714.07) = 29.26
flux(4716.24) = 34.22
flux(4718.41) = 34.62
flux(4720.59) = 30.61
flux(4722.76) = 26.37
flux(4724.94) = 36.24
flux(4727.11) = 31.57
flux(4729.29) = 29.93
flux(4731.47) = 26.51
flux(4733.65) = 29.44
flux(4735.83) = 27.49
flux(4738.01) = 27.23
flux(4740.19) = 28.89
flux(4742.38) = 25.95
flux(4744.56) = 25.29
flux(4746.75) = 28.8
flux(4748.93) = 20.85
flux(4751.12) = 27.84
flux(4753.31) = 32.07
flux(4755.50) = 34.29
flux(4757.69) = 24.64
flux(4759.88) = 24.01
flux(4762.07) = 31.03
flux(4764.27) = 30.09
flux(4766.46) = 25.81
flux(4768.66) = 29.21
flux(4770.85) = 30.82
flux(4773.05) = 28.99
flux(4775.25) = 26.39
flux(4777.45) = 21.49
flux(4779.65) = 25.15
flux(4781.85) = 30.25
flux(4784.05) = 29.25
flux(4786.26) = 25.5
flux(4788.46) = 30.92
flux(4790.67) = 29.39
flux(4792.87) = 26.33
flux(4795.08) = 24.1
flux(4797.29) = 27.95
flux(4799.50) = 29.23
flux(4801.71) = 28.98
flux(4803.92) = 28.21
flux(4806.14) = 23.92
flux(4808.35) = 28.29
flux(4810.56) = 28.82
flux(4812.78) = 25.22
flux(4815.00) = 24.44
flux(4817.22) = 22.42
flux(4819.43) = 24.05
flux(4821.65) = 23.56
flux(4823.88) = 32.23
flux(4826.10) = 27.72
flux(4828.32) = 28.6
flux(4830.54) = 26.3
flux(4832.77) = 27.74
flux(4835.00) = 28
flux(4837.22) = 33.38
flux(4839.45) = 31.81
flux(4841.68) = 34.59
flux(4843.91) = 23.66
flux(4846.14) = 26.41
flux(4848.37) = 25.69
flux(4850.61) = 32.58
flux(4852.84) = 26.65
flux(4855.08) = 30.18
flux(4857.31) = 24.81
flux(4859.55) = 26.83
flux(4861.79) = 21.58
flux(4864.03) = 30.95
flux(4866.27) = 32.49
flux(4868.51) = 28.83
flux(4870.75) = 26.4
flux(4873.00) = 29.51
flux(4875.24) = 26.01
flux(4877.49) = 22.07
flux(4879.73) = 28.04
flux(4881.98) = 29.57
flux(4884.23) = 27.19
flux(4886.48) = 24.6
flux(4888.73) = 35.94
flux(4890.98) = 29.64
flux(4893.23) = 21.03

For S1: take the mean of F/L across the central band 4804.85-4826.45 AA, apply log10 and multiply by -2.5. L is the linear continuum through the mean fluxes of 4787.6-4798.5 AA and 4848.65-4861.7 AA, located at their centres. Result 0.06 mag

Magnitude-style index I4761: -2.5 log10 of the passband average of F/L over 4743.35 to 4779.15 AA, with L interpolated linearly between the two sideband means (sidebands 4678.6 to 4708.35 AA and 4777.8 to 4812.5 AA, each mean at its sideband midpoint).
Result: 0.02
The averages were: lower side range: 28.7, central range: 27.6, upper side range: 27.6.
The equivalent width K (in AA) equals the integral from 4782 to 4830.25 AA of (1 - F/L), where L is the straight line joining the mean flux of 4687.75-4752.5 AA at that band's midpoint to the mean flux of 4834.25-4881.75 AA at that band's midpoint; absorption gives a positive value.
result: 2.5 AA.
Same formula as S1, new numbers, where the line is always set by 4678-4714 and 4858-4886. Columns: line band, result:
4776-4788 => 0.068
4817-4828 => 0.055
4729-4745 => 0.046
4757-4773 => 0.014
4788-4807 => 0.021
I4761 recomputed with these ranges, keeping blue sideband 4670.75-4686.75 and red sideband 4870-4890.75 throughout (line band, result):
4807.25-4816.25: 0.050 mag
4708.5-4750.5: -0.056 mag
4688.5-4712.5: -0.095 mag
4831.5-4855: -0.047 mag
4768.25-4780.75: 0.039 mag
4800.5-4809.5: 0.018 mag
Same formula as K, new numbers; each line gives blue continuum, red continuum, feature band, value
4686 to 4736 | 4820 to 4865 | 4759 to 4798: 2.18 AA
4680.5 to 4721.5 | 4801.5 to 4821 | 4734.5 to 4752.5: 1.10 AA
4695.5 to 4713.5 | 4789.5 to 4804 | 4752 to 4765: -0.34 AA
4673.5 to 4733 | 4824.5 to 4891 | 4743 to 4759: 0.93 AA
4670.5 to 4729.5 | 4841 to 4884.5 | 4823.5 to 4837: -0.21 AA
